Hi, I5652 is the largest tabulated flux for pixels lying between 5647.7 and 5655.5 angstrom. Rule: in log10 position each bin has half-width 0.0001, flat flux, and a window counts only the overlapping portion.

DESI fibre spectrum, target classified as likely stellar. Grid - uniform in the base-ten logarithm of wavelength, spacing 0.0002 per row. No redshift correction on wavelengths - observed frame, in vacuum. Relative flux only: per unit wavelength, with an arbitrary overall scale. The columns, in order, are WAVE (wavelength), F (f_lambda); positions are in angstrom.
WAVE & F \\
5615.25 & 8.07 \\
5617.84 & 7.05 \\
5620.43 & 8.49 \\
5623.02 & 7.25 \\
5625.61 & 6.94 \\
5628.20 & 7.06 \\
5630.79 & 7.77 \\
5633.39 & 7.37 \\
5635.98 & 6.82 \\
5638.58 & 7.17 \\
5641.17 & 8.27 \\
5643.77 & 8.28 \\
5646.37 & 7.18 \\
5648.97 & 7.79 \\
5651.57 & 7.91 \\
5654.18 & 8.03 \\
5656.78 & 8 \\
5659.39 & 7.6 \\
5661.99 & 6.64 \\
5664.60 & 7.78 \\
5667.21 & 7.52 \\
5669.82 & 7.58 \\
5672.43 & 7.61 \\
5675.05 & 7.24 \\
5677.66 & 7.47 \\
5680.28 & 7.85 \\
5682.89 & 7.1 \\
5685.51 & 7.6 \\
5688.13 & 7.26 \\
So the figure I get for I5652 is 8.03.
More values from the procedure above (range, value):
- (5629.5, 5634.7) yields 7.77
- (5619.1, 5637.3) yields 8.49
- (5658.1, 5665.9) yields 7.78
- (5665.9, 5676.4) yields 7.61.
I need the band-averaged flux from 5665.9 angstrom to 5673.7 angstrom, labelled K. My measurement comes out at 7.57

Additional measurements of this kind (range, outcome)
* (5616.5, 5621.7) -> 7.76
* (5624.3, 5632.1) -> 7.25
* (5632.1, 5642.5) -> 7.41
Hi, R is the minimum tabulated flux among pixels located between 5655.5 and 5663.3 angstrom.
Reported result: 6.64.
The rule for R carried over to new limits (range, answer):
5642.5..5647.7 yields 7.18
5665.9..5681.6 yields 7.24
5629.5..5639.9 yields 6.82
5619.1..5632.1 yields 6.94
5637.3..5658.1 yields 7.17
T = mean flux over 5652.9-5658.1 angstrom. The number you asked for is 8.01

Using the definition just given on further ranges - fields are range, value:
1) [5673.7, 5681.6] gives 7.52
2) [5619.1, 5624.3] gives 7.86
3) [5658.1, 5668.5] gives 7.39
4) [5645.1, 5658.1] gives 7.78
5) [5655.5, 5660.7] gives 7.8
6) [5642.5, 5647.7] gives 7.73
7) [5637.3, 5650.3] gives 7.74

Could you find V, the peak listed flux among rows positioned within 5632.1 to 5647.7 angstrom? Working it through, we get 8.28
